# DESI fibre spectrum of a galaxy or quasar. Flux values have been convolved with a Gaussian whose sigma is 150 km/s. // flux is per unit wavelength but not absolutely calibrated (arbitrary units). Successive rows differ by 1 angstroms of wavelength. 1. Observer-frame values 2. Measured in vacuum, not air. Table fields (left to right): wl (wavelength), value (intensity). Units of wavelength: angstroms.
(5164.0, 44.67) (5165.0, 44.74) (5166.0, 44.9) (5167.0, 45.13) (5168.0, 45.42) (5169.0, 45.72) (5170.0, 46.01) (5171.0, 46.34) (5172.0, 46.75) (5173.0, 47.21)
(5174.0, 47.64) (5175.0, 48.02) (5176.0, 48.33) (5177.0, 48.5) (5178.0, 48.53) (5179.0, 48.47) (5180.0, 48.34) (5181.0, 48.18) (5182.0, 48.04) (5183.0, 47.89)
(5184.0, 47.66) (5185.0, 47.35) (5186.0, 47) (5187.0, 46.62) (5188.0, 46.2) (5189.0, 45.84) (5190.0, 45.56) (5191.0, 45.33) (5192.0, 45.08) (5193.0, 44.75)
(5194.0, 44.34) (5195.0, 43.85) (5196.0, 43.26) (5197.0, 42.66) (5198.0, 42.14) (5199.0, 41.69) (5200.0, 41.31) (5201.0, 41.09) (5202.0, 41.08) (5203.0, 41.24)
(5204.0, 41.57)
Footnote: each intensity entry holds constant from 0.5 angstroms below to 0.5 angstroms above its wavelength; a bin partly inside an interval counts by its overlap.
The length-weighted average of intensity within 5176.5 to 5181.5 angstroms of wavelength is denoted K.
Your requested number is 48.4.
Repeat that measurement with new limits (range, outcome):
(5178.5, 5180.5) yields 48.4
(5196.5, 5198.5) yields 42.4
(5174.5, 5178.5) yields 48.3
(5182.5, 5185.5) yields 47.6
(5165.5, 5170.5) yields 45.4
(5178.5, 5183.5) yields 48.2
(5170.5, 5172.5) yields 46.5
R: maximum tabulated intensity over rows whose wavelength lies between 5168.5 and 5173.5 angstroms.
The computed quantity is 47.21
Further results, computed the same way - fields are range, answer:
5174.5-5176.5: 48.33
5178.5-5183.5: 48.47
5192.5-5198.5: 44.75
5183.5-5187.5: 47.66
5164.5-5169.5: 45.72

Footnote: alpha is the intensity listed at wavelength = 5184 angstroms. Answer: 47.66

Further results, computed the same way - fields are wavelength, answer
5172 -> 46.75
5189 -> 45.84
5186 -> 47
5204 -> 41.57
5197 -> 42.66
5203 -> 41.24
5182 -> 48.04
